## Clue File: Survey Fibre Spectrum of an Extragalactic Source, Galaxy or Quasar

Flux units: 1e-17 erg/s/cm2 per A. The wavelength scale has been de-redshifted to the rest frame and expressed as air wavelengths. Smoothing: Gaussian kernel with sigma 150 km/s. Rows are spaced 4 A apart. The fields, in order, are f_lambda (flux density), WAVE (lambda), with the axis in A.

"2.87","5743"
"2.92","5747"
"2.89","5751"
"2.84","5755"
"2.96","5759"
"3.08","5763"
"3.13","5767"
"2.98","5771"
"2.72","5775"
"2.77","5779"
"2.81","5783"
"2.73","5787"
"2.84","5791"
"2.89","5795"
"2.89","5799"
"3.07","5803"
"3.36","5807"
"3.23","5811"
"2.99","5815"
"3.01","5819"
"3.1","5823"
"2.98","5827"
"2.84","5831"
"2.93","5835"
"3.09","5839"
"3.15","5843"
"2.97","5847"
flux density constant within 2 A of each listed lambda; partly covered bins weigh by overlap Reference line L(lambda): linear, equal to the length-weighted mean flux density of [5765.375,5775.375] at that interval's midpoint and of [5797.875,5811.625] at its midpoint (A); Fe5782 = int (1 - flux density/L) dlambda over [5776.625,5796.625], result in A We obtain 1.6 A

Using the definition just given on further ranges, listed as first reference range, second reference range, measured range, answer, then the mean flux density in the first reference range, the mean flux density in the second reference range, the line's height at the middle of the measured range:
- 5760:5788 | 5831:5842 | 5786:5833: -0.78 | 2.9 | 2.99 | 2.95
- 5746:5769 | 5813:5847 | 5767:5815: 0.70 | 2.97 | 3.01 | 2.99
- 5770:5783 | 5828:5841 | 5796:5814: -1.46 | 2.81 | 2.96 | 2.88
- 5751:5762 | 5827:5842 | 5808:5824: -0.77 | 2.91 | 2.97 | 2.96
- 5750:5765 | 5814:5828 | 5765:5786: 0.66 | 2.95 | 3.02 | 2.97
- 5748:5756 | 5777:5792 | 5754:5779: -0.94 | 2.88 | 2.78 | 2.83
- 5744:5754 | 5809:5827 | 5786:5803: 0.79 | 2.9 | 3.07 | 3.01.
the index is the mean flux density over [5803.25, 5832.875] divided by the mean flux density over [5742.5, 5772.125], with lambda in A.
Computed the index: 1.0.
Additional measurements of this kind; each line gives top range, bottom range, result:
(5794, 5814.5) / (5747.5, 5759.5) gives 1.07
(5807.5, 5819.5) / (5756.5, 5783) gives 1.07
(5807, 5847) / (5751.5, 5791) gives 1.06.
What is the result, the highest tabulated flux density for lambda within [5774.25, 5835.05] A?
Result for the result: 3.36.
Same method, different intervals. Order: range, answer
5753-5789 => 3.13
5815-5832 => 3.1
